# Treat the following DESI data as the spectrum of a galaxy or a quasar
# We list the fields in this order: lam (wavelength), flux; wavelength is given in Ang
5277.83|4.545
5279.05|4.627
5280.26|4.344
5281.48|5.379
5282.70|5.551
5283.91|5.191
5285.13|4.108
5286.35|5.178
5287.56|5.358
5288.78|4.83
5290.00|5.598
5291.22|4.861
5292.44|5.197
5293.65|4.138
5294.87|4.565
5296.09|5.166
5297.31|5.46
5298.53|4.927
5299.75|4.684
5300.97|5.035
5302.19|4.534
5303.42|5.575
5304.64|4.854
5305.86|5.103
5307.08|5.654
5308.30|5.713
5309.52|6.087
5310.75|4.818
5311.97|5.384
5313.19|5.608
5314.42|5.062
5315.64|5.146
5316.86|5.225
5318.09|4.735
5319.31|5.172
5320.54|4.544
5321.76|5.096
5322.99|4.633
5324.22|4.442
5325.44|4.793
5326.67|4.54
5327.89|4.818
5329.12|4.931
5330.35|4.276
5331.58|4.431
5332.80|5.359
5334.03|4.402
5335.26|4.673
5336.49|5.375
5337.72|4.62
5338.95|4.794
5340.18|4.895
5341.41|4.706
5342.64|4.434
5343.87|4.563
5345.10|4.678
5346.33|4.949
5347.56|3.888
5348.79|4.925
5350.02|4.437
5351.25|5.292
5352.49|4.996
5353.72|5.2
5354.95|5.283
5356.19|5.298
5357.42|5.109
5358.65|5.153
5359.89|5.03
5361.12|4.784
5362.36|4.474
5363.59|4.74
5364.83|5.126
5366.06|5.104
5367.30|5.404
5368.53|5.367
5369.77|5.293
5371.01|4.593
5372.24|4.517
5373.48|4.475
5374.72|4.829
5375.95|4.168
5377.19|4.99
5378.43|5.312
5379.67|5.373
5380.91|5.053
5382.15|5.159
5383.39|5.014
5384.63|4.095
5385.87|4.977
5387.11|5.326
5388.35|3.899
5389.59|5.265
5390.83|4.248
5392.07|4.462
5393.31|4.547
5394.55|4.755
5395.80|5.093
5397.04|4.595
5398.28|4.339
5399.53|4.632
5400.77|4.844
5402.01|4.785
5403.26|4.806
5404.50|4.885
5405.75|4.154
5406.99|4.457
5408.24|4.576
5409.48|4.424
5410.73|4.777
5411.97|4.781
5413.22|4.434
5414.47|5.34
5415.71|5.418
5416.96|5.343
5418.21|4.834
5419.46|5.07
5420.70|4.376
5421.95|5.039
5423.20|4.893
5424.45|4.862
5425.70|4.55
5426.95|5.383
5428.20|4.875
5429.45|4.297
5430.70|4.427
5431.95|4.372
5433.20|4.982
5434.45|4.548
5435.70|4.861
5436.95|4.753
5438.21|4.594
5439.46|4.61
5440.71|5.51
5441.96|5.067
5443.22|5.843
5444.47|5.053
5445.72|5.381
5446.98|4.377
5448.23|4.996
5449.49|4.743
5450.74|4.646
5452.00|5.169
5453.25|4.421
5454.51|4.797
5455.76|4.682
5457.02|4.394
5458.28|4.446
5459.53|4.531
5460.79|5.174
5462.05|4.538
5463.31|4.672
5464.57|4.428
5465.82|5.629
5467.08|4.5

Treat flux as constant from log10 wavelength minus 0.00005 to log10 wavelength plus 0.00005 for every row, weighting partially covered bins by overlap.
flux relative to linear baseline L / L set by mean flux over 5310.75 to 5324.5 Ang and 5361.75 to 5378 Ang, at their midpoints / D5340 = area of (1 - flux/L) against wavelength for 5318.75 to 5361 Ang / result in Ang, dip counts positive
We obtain 1.1 Ang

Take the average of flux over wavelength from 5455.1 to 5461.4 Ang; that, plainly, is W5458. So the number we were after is 4.65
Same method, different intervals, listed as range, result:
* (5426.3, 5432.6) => 4.67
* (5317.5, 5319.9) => 4.96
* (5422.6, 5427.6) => 4.92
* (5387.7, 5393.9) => 4.49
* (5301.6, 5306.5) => 5.02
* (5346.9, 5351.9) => 4.64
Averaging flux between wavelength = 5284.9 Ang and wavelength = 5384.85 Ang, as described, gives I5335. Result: 4.94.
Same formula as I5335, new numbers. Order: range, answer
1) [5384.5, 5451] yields 4.79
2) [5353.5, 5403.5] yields 4.86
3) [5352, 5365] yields 5.01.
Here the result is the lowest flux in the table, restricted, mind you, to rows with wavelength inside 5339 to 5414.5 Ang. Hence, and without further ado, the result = 3.888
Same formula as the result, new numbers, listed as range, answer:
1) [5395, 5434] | 4.154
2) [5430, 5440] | 4.372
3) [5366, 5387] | 4.095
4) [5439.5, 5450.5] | 4.377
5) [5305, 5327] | 4.442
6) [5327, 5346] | 4.276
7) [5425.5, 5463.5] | 4.297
